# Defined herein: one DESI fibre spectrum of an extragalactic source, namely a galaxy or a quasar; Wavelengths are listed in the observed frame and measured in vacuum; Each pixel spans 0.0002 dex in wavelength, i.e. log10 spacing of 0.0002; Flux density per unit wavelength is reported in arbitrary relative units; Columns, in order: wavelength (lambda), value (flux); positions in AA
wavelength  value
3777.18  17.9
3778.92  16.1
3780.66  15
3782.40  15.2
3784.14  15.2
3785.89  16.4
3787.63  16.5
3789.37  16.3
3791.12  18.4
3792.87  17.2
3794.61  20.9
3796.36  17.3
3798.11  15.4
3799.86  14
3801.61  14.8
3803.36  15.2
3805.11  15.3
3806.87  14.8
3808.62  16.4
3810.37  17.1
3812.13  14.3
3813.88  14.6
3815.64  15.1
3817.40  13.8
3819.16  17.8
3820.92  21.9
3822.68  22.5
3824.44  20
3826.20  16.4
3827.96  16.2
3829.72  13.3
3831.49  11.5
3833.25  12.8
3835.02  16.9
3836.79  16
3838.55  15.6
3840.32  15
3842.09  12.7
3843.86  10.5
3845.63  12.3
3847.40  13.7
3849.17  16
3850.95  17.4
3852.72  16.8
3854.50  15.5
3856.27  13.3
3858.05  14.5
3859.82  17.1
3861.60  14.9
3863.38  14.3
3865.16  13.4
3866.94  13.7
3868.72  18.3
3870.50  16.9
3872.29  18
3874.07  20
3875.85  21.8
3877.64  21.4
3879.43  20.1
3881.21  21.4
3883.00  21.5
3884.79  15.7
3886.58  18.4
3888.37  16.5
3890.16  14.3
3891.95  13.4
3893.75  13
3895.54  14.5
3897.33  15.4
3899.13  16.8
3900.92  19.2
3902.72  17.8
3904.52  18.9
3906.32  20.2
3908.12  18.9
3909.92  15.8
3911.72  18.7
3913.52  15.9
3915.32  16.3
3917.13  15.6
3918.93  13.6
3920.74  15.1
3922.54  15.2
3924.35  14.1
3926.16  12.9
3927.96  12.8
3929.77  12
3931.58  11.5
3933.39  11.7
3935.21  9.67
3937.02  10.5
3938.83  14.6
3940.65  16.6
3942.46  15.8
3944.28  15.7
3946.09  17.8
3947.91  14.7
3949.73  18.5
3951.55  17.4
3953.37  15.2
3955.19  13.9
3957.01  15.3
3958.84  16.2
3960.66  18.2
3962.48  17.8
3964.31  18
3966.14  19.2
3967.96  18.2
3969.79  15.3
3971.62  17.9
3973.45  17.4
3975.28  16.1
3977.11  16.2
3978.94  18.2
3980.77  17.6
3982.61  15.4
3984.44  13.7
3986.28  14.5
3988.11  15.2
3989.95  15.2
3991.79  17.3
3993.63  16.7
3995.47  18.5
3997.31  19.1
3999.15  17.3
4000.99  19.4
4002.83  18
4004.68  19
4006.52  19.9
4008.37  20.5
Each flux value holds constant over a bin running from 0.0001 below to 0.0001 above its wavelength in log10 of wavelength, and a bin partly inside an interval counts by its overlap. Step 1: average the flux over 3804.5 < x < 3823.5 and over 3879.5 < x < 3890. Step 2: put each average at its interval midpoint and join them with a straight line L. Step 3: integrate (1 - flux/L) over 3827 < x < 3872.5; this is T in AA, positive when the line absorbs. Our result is 7.2 AA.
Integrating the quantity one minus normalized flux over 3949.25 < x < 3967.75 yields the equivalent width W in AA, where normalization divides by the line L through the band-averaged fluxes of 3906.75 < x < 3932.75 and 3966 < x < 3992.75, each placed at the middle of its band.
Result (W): -1.3 AA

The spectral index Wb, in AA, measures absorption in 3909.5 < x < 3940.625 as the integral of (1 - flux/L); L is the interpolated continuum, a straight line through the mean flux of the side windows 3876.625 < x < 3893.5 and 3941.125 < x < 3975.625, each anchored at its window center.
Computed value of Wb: 6.08 AA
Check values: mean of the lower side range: 17.9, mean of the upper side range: 16.8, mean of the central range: 13.9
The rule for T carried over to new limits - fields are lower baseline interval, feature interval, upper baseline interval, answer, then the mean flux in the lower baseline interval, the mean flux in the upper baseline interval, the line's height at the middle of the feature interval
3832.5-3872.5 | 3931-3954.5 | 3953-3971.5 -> 2.7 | 15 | 16.8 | 16.5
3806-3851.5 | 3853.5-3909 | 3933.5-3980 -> -4.5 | 15.5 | 16.1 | 15.8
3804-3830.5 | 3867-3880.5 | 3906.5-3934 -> -3.0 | 16.6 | 14.8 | 15.7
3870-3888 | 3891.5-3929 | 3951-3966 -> 5.0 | 19.5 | 16.6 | 18.4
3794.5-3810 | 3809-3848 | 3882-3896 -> 0.9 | 15.8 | 16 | 15.9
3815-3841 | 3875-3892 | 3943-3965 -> -2.3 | 16.3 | 16.5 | 16.4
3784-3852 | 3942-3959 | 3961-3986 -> 0.8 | 15.8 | 17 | 16.8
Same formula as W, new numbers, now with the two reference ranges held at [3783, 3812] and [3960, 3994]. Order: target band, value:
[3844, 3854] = 0.9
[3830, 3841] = 1.2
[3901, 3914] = -1.3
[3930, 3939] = 2.8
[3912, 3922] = 0.6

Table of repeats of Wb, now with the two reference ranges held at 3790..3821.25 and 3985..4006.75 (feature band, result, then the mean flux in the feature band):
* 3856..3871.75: 1.2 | 15.3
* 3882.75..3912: -0.1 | 16.9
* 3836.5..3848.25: 2.1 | 13.6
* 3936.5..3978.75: 1.7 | 16.5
